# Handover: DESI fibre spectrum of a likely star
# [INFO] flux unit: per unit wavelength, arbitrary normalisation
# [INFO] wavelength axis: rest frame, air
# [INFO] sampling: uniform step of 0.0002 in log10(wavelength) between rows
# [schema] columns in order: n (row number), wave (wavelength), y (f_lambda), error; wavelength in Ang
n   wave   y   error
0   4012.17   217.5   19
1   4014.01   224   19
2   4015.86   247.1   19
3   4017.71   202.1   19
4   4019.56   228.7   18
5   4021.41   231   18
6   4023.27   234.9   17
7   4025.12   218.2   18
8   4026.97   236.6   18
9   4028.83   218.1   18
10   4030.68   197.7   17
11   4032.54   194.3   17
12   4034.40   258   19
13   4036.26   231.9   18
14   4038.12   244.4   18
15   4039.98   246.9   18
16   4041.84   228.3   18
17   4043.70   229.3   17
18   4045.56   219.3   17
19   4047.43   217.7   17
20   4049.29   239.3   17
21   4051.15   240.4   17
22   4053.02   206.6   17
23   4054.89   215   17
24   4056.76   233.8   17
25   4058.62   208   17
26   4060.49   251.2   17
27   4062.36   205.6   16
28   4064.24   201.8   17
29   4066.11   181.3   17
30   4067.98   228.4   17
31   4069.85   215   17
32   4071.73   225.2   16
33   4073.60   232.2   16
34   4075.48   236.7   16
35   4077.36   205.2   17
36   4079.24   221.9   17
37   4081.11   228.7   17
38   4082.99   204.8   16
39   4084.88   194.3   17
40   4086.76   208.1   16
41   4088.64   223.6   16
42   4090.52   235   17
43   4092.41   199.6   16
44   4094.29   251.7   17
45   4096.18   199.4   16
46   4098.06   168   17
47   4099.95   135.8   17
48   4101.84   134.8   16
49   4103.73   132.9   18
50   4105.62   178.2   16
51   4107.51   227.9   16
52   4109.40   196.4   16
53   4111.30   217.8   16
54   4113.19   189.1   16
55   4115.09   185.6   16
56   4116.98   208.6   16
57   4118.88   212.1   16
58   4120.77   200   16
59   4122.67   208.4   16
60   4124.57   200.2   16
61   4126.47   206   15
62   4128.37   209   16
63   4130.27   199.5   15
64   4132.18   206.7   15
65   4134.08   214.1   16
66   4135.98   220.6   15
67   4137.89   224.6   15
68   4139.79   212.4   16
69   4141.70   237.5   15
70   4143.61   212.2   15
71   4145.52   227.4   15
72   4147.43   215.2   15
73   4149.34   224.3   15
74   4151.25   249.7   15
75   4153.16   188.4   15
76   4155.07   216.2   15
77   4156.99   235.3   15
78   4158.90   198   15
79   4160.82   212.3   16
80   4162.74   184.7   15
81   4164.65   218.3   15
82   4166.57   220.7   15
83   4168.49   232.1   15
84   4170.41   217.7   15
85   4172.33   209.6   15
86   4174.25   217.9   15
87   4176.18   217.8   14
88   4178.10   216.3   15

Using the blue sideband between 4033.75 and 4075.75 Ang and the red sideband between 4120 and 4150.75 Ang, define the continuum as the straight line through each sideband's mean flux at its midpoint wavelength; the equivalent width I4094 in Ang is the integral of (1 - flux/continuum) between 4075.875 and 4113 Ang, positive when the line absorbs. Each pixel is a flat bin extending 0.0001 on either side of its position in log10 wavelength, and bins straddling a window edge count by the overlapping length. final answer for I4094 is 3.6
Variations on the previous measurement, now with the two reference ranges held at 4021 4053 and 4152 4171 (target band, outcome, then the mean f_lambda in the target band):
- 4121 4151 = 0.1 Ang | 215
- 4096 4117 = 3.8 Ang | 179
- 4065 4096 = 0.7 Ang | 218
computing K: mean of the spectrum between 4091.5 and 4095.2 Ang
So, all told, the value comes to 226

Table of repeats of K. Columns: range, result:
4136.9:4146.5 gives 223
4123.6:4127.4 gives 203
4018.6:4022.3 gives 230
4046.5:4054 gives 226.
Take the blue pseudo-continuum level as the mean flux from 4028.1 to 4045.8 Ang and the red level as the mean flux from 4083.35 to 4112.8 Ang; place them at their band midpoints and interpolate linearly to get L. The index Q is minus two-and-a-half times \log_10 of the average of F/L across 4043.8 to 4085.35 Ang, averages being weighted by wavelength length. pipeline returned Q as -0.04 mag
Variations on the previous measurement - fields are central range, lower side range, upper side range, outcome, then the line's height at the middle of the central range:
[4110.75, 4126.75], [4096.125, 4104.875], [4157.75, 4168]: -0.21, 167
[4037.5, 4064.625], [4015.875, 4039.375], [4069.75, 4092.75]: -0.02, 222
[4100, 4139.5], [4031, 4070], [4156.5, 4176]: 0.11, 218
